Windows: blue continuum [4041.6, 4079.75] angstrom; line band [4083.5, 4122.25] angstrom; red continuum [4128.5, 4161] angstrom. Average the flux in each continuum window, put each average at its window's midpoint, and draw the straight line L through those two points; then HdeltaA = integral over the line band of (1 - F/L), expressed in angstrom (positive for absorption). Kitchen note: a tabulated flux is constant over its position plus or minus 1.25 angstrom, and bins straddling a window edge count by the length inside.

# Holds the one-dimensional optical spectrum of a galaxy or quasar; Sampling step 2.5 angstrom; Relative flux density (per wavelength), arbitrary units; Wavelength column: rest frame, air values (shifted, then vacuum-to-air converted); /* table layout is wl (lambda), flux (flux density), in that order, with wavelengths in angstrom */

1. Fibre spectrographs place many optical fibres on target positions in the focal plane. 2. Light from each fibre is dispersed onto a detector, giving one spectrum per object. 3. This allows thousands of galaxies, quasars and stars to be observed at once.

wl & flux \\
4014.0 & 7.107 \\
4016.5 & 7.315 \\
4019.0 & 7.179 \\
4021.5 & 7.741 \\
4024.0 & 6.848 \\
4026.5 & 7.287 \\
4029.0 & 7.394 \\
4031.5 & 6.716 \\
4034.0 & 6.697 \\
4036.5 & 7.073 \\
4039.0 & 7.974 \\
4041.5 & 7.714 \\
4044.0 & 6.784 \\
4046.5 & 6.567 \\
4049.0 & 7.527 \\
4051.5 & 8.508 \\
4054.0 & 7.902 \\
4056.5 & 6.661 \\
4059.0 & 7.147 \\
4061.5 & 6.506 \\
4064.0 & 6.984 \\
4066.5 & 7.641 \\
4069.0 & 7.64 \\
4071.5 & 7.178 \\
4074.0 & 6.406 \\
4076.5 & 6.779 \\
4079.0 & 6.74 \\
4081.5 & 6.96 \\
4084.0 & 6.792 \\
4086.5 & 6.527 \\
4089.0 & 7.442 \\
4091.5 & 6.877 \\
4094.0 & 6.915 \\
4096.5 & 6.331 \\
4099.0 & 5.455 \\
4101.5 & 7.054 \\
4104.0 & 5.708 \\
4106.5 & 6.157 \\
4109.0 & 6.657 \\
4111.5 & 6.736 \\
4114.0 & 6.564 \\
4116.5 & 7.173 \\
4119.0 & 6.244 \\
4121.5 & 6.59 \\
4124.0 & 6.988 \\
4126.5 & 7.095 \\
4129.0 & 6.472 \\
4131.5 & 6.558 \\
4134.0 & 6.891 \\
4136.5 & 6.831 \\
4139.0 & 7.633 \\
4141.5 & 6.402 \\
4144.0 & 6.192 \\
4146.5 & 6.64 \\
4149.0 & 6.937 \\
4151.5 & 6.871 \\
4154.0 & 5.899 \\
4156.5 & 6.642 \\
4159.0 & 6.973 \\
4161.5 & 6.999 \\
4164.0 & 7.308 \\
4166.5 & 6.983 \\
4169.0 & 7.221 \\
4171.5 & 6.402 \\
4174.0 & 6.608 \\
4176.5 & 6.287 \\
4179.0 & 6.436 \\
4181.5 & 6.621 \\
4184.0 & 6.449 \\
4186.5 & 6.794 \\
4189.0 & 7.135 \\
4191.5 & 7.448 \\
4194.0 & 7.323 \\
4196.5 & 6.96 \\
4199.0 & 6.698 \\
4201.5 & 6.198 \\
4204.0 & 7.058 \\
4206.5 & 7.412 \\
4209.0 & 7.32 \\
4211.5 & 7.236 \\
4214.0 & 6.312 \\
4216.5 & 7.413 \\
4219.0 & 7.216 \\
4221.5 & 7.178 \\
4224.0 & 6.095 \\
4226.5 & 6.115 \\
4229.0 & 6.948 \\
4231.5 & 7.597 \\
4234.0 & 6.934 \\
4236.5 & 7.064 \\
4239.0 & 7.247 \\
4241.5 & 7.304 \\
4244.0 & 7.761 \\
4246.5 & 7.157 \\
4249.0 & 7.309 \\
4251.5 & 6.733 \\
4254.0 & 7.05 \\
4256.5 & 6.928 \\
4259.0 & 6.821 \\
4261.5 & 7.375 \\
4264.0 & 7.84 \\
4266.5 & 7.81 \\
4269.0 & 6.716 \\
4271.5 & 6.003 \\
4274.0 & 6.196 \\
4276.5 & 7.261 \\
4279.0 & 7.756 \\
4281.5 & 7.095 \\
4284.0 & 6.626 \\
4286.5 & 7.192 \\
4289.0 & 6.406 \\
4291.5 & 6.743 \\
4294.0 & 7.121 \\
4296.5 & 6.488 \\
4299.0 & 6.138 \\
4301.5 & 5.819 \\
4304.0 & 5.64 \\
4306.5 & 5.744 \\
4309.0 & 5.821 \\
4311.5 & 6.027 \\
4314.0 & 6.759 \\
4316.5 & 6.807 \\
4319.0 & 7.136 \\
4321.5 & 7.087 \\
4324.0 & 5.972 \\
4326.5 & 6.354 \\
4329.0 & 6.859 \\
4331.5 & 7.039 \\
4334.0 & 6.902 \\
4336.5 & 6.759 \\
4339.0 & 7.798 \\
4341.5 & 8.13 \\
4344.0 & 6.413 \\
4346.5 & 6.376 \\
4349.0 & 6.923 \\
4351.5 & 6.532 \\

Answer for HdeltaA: 2.0 angstrom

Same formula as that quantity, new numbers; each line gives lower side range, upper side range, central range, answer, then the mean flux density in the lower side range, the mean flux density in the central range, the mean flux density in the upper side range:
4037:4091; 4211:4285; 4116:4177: 3.0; 7.16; 6.75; 7.04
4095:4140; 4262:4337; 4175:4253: -3.7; 6.61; 6.96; 6.68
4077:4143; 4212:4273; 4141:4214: 0.6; 6.68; 6.8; 7.04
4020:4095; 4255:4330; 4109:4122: 0.7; 7.13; 6.67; 6.69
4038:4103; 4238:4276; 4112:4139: 1.0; 7.03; 6.78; 7.09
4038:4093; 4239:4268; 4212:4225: 0.7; 7.14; 6.88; 7.27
